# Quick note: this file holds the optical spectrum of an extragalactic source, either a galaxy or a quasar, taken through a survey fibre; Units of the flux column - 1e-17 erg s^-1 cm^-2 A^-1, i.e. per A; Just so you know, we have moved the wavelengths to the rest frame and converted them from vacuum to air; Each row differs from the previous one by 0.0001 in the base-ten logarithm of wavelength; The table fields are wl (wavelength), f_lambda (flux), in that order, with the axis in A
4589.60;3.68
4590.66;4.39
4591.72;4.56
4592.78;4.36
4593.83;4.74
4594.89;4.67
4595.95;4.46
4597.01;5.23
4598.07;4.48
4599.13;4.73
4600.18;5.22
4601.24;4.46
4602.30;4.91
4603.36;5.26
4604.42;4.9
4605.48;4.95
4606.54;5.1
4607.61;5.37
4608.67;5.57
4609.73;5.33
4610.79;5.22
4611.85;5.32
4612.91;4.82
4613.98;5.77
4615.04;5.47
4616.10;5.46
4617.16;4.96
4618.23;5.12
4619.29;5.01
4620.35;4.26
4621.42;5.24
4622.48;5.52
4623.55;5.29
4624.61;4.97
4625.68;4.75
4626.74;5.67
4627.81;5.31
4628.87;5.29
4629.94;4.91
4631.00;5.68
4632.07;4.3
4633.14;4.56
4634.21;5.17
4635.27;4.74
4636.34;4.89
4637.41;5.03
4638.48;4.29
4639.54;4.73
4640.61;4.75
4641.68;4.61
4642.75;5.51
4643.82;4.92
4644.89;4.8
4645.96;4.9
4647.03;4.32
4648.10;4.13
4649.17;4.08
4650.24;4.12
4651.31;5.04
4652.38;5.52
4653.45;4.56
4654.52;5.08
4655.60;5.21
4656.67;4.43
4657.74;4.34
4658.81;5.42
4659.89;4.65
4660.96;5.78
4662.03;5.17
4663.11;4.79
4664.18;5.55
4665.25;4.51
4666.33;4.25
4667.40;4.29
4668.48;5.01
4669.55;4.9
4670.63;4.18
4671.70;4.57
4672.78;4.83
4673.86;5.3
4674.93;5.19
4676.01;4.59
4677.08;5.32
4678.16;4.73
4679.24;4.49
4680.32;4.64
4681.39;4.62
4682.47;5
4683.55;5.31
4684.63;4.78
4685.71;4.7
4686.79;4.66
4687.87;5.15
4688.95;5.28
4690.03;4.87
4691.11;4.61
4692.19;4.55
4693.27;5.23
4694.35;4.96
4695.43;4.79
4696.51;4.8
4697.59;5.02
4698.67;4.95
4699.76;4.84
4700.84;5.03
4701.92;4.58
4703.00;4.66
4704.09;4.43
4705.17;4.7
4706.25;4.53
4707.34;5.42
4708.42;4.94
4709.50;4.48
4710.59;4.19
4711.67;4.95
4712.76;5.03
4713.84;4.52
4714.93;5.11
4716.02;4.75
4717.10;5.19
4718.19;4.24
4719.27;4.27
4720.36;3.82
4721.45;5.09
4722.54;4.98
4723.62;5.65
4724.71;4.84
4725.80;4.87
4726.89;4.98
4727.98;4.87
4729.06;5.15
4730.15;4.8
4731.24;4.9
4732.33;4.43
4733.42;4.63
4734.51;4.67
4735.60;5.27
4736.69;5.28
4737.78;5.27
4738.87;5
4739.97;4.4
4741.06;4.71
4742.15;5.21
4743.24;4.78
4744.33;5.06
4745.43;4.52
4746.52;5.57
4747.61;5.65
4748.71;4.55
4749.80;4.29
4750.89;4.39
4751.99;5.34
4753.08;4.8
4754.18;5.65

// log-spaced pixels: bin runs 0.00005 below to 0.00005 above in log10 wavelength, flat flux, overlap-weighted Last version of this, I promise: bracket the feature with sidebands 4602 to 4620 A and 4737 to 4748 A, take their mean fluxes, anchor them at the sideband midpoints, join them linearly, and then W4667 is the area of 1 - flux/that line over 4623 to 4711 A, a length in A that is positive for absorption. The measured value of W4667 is 4.8 A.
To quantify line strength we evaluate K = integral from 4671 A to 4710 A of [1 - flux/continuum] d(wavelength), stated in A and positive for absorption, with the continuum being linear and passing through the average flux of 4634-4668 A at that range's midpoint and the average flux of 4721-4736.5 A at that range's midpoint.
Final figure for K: 0.2 A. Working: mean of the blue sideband 4.8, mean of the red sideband 4.95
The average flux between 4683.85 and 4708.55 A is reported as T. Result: 4.85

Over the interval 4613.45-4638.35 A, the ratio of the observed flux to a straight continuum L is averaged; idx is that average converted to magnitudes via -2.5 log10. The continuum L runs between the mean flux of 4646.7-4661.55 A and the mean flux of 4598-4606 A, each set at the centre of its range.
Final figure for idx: -0.06 mag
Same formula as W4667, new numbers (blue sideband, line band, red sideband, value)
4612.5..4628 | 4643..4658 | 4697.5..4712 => 0.97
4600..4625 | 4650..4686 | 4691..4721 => 0.35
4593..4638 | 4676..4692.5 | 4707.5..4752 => 0.27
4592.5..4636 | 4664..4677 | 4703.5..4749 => 0.48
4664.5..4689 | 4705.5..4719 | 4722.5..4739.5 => 0.39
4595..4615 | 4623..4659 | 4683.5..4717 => 0.86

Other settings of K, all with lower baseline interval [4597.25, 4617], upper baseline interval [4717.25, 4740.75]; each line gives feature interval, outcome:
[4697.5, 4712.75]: 0.4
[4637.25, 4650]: 1.0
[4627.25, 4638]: 0.2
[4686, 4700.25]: 0.1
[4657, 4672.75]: 0.6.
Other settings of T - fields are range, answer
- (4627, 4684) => 4.84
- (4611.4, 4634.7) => 5.13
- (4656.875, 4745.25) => 4.84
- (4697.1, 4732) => 4.8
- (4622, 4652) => 4.87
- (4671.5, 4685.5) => 4.88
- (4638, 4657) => 4.73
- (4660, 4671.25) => 4.84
